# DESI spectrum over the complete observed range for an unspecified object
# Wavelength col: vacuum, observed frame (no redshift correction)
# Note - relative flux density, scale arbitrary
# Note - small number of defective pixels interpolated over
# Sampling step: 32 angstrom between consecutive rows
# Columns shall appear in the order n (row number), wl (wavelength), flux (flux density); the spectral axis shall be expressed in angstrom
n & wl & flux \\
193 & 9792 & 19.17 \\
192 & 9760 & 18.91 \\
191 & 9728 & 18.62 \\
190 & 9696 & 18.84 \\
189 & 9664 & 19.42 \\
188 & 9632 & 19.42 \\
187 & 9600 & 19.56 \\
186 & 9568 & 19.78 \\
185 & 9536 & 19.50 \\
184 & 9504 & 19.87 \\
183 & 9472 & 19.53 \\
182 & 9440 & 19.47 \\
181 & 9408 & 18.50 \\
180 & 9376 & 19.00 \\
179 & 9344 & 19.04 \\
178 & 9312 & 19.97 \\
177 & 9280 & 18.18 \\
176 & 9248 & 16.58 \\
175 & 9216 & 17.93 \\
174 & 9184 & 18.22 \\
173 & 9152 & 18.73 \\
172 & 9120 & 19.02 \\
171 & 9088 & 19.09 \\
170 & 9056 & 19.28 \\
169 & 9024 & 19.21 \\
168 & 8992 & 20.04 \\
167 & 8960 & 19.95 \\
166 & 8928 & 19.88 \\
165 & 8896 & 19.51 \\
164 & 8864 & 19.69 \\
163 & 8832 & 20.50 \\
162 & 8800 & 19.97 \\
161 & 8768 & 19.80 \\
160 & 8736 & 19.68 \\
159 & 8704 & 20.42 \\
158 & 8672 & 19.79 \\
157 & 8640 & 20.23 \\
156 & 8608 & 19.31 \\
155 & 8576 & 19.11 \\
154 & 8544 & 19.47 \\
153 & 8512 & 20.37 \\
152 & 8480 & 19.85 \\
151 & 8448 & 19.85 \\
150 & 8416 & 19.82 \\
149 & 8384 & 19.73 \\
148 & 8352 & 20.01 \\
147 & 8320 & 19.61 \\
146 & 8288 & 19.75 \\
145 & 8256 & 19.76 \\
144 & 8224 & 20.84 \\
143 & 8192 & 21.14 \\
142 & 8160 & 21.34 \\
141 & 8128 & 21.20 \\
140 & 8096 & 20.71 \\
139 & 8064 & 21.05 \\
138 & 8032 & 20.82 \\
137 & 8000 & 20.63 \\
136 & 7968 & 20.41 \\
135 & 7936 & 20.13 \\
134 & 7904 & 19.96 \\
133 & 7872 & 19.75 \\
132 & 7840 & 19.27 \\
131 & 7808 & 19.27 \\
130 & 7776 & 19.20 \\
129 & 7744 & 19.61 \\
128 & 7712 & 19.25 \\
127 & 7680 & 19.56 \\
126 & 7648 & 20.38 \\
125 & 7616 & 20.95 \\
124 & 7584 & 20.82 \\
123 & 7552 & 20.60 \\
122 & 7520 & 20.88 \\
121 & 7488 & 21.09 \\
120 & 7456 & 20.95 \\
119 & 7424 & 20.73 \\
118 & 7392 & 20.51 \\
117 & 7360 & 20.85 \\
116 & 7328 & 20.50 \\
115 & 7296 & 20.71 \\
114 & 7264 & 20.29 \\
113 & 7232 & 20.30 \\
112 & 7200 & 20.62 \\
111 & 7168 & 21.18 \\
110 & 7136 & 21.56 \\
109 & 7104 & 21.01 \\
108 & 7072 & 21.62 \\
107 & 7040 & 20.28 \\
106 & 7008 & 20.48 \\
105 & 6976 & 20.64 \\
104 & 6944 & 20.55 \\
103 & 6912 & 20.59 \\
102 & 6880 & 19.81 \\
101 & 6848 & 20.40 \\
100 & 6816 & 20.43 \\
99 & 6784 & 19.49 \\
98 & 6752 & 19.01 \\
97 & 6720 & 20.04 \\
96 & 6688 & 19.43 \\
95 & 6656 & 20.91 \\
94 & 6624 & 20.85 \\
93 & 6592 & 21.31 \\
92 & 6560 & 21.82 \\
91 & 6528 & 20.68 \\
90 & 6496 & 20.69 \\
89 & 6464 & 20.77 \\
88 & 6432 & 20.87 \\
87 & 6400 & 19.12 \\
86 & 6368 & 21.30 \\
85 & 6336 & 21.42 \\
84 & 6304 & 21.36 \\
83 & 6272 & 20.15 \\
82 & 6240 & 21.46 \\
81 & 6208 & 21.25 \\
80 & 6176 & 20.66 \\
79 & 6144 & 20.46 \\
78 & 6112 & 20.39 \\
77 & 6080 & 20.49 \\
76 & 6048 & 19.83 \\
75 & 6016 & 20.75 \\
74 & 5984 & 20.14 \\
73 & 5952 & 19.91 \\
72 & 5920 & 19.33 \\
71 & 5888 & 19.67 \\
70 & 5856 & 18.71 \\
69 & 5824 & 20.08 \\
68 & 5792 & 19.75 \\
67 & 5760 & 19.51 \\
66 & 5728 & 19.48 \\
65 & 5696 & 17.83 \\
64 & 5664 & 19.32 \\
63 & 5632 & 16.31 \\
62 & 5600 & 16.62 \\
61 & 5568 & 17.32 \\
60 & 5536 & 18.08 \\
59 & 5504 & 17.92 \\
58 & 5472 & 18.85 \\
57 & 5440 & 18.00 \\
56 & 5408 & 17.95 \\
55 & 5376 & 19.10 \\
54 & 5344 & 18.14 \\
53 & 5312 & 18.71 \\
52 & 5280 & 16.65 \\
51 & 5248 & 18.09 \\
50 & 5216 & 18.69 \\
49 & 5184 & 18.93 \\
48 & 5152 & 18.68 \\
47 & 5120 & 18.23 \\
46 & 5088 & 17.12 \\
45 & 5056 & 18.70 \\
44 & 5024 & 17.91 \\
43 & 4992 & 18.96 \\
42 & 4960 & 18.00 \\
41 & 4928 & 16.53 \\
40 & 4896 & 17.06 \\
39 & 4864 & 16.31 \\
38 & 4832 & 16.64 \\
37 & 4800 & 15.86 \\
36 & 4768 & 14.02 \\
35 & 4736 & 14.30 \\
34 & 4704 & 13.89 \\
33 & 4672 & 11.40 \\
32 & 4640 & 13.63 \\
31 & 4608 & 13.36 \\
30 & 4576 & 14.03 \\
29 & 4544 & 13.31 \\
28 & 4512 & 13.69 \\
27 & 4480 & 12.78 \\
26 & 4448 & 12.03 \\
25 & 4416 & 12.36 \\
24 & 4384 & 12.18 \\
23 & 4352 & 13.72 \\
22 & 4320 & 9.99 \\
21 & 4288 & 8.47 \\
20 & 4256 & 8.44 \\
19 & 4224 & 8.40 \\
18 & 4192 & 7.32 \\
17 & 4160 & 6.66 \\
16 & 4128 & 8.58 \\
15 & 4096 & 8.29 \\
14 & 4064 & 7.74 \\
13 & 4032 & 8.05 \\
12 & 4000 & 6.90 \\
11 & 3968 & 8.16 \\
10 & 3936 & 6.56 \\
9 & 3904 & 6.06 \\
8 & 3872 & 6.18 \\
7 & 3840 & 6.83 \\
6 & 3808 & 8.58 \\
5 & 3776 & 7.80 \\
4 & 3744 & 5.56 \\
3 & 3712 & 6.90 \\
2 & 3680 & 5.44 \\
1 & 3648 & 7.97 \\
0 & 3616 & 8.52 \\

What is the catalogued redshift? 0.08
